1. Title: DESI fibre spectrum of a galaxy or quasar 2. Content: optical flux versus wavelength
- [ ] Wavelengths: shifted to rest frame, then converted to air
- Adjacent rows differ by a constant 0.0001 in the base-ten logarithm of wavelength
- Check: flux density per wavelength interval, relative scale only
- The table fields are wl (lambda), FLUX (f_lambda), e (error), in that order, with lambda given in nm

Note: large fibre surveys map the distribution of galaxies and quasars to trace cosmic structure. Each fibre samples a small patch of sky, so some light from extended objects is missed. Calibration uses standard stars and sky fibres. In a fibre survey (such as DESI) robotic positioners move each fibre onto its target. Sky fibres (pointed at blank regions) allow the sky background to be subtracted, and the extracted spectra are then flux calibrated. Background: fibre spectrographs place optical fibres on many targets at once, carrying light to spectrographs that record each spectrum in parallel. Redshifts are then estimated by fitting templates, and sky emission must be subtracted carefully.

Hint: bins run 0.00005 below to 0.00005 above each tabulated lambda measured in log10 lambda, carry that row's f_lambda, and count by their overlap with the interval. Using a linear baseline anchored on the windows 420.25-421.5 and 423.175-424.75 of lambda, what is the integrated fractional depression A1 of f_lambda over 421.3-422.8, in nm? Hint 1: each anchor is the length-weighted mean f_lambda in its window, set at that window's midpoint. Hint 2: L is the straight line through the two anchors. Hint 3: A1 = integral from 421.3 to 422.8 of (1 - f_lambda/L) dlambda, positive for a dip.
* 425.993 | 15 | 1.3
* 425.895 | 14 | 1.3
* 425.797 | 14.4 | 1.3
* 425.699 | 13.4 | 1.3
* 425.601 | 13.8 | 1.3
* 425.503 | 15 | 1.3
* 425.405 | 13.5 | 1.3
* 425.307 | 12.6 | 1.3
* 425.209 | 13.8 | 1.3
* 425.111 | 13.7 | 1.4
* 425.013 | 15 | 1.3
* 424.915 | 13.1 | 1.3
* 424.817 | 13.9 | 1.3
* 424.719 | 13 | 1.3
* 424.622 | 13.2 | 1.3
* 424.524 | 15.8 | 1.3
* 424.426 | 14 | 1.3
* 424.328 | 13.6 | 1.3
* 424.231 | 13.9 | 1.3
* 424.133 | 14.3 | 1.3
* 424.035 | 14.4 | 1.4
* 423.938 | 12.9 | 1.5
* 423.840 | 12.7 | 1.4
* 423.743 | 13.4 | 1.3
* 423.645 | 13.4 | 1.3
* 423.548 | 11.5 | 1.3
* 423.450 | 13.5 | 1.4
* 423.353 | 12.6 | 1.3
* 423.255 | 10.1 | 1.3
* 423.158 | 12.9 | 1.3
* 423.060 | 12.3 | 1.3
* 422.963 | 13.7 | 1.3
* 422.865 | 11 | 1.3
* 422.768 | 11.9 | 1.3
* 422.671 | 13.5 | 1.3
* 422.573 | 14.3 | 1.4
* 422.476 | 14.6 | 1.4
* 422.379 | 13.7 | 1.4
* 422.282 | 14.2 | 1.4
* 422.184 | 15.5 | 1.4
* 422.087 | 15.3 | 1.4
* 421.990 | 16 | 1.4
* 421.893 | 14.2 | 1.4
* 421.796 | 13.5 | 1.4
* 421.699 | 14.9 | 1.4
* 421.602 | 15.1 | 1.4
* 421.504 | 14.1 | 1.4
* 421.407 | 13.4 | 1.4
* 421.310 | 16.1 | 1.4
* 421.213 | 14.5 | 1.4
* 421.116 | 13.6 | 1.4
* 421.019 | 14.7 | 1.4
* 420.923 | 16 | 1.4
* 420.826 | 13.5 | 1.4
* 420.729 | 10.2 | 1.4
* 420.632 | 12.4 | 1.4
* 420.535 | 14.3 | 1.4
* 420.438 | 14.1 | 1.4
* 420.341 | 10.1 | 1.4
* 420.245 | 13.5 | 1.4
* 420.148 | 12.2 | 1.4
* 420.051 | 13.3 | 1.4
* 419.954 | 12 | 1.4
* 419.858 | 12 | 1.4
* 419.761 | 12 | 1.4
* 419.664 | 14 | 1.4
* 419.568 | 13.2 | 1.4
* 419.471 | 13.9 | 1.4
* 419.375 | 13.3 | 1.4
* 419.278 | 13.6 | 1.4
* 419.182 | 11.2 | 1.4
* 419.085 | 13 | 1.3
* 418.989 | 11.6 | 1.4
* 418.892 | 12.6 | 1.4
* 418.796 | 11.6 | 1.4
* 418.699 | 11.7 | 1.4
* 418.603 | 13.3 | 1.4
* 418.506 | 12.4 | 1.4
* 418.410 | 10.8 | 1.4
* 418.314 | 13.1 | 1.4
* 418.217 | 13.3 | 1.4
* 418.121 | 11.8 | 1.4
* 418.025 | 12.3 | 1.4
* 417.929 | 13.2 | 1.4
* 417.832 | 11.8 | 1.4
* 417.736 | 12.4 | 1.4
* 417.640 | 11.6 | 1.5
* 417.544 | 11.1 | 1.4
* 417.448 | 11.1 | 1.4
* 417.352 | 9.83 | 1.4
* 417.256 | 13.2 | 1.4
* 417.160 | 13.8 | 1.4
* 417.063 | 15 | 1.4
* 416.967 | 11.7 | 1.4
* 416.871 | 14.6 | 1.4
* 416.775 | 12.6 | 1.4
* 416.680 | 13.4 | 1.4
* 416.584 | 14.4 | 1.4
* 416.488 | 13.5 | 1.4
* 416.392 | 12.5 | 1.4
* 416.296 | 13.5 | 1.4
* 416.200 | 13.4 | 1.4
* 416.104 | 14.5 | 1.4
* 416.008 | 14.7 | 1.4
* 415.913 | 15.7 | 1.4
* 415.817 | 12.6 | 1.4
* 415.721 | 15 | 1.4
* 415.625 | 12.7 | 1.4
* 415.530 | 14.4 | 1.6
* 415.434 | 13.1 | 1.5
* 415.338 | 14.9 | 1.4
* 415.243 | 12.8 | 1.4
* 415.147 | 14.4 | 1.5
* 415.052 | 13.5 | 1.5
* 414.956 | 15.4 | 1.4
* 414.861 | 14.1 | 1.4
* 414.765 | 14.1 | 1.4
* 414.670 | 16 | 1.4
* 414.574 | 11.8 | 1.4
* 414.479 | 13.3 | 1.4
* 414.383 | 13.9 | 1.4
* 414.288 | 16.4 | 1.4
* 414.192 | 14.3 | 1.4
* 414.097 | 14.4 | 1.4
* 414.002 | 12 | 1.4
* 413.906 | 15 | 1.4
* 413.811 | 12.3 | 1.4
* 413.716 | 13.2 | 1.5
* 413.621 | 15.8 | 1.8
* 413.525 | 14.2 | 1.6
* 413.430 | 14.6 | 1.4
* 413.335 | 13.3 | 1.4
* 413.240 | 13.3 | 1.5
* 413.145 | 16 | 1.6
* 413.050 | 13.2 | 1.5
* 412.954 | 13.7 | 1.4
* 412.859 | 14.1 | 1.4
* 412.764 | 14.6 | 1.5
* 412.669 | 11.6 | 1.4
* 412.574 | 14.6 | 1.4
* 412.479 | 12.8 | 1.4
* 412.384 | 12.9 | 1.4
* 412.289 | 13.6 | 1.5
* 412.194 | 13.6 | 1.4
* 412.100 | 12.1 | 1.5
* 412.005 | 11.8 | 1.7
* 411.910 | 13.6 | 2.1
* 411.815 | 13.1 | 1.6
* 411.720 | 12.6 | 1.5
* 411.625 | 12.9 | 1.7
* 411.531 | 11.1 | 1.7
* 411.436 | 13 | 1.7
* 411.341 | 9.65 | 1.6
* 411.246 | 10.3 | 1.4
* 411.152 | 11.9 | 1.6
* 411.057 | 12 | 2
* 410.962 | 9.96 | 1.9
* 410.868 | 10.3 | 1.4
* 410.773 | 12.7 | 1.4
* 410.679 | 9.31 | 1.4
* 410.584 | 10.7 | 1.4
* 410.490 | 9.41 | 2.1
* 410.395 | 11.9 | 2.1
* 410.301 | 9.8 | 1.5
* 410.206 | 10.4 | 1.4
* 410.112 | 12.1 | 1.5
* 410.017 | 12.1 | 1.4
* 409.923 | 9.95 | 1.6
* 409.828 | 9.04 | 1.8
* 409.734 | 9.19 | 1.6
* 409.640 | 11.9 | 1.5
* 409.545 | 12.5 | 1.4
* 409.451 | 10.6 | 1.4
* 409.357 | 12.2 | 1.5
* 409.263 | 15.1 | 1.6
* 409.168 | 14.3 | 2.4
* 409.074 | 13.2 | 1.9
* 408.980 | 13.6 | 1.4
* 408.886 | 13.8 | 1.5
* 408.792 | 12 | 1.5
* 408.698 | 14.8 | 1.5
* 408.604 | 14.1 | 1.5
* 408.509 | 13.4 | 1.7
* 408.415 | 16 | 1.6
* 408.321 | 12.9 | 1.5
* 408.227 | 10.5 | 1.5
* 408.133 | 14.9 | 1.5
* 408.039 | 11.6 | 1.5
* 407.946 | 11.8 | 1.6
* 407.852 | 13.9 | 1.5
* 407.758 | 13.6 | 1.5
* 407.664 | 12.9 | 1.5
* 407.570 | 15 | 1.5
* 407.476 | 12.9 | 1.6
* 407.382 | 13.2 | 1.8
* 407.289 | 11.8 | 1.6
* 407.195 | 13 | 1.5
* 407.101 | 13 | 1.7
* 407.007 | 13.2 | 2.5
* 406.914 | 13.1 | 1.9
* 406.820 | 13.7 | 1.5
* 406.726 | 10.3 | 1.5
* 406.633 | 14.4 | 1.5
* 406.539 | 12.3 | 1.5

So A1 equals -0.10 nm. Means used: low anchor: 13.6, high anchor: 13.3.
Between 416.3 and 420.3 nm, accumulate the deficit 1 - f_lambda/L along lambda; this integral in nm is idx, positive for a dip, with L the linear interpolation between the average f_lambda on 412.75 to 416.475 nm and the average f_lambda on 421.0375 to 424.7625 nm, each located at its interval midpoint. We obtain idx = 0.36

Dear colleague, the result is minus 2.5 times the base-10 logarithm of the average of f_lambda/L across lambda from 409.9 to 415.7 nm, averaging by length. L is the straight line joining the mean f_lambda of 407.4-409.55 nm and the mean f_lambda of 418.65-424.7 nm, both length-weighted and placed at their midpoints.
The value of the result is 0.03 mag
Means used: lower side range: 13.3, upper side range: 13.3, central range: 12.9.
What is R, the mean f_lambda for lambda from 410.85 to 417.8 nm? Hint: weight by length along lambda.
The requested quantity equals 13.3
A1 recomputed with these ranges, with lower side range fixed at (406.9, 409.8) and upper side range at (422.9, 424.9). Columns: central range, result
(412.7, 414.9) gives -0.16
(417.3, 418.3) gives 0.10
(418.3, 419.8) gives 0.07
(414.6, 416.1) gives -0.12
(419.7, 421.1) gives 0.03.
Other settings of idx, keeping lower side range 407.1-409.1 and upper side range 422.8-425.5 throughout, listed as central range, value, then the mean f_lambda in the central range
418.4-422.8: -0.041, 13.4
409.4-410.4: 0.185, 10.8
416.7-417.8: 0.067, 12.5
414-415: -0.073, 14.3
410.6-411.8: 0.175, 11.3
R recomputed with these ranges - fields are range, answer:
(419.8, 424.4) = 13.5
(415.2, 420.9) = 12.9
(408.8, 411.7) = 11.5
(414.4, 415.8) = 13.9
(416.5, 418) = 12.7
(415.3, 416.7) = 13.9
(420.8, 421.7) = 14.6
